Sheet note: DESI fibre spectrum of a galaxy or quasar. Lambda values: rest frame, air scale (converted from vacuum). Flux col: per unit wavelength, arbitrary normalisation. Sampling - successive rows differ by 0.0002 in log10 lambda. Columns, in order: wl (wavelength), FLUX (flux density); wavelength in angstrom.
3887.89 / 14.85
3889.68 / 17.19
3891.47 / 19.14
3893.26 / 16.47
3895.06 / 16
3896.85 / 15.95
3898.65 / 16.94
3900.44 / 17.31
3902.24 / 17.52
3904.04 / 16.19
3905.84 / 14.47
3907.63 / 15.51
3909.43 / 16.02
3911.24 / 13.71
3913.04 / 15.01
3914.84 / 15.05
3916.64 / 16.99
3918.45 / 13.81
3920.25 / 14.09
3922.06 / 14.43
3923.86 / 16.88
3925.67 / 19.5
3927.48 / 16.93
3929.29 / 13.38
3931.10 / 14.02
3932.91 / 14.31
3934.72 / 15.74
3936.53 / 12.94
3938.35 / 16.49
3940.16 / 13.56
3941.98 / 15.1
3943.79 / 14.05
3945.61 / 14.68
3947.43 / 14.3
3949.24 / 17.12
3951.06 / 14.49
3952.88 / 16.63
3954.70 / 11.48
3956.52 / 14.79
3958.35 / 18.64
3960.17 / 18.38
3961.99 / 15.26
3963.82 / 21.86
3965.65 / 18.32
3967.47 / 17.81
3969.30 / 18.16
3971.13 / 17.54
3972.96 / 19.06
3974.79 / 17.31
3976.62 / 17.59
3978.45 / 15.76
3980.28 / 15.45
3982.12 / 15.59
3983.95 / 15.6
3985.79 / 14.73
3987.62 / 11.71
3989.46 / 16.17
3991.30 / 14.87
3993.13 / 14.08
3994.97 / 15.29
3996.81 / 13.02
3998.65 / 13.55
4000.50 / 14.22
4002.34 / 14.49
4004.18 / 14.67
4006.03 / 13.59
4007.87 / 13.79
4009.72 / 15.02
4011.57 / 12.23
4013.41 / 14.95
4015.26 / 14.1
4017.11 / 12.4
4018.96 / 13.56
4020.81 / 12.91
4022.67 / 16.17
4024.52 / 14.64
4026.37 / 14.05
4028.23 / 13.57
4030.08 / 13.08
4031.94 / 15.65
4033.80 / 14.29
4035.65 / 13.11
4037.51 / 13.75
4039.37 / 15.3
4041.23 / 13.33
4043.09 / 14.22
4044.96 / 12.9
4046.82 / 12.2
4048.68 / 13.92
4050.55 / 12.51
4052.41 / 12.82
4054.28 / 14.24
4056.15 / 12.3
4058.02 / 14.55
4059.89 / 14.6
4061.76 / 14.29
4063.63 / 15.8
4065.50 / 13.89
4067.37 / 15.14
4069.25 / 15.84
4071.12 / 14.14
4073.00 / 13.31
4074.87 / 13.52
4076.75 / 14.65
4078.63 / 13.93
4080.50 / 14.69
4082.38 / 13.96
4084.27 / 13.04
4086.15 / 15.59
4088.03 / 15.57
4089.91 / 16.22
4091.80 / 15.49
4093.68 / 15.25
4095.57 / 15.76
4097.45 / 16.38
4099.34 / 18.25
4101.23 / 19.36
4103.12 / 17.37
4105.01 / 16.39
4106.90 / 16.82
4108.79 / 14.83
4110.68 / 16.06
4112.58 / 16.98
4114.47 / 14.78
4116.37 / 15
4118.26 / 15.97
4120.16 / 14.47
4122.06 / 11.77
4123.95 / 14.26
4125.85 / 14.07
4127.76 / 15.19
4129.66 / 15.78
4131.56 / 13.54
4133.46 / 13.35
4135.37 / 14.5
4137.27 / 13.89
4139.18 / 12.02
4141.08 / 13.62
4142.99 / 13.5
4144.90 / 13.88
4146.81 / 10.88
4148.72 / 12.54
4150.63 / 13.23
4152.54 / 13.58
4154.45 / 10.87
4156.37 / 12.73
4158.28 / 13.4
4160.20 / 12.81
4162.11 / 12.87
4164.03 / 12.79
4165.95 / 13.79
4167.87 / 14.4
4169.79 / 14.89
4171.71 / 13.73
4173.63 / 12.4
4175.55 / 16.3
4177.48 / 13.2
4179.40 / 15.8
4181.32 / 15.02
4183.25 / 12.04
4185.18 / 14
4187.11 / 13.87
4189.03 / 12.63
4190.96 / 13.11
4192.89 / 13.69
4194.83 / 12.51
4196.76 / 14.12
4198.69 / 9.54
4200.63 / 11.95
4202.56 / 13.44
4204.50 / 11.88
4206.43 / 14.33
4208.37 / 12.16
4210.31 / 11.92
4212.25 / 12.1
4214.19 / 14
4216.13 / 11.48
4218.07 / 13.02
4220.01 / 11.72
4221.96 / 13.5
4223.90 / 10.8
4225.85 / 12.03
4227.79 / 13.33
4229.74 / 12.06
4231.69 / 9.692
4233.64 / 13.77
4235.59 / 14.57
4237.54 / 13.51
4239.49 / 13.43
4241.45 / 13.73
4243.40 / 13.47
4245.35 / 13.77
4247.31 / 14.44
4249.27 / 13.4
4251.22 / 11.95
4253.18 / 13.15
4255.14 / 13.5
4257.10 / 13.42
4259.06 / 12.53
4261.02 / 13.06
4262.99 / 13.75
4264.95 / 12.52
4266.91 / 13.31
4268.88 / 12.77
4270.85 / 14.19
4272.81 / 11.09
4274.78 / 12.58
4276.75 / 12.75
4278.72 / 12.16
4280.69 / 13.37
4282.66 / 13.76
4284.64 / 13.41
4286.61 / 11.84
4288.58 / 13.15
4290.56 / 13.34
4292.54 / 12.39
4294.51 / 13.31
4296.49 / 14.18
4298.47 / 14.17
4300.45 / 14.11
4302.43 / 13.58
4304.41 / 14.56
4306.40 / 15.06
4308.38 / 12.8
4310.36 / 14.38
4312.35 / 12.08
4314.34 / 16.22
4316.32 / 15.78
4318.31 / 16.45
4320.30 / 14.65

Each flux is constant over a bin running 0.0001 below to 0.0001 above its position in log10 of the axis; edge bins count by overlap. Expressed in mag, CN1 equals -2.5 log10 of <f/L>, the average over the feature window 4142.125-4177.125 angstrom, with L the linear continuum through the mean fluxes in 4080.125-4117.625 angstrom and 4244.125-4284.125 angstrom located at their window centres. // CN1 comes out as 0.124 mag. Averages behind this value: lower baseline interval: 15.9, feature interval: 13.3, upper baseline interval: 13.1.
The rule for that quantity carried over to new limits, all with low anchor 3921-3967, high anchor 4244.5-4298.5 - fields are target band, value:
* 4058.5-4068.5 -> 0.002 mag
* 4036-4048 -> 0.103 mag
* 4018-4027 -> 0.062 mag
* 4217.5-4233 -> 0.123 mag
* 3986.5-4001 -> 0.090 mag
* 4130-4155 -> 0.080 mag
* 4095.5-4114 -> -0.165 mag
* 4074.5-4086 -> 0.042 mag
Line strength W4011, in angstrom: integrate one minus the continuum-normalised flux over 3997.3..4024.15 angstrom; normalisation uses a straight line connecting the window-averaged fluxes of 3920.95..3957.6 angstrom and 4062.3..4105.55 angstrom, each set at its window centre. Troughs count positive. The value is 2.2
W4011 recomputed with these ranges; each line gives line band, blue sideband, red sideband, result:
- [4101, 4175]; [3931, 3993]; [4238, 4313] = 1.6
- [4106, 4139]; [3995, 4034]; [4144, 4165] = -4.4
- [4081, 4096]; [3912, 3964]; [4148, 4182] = -0.9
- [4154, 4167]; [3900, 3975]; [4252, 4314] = 1.2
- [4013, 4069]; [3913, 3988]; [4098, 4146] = 5.3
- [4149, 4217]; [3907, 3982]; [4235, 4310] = 4.2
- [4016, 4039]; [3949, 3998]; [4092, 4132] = 2.9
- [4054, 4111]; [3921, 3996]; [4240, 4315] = -1.3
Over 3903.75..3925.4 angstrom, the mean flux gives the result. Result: 15.3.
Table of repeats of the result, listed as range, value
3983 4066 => 14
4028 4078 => 14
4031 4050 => 13.8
